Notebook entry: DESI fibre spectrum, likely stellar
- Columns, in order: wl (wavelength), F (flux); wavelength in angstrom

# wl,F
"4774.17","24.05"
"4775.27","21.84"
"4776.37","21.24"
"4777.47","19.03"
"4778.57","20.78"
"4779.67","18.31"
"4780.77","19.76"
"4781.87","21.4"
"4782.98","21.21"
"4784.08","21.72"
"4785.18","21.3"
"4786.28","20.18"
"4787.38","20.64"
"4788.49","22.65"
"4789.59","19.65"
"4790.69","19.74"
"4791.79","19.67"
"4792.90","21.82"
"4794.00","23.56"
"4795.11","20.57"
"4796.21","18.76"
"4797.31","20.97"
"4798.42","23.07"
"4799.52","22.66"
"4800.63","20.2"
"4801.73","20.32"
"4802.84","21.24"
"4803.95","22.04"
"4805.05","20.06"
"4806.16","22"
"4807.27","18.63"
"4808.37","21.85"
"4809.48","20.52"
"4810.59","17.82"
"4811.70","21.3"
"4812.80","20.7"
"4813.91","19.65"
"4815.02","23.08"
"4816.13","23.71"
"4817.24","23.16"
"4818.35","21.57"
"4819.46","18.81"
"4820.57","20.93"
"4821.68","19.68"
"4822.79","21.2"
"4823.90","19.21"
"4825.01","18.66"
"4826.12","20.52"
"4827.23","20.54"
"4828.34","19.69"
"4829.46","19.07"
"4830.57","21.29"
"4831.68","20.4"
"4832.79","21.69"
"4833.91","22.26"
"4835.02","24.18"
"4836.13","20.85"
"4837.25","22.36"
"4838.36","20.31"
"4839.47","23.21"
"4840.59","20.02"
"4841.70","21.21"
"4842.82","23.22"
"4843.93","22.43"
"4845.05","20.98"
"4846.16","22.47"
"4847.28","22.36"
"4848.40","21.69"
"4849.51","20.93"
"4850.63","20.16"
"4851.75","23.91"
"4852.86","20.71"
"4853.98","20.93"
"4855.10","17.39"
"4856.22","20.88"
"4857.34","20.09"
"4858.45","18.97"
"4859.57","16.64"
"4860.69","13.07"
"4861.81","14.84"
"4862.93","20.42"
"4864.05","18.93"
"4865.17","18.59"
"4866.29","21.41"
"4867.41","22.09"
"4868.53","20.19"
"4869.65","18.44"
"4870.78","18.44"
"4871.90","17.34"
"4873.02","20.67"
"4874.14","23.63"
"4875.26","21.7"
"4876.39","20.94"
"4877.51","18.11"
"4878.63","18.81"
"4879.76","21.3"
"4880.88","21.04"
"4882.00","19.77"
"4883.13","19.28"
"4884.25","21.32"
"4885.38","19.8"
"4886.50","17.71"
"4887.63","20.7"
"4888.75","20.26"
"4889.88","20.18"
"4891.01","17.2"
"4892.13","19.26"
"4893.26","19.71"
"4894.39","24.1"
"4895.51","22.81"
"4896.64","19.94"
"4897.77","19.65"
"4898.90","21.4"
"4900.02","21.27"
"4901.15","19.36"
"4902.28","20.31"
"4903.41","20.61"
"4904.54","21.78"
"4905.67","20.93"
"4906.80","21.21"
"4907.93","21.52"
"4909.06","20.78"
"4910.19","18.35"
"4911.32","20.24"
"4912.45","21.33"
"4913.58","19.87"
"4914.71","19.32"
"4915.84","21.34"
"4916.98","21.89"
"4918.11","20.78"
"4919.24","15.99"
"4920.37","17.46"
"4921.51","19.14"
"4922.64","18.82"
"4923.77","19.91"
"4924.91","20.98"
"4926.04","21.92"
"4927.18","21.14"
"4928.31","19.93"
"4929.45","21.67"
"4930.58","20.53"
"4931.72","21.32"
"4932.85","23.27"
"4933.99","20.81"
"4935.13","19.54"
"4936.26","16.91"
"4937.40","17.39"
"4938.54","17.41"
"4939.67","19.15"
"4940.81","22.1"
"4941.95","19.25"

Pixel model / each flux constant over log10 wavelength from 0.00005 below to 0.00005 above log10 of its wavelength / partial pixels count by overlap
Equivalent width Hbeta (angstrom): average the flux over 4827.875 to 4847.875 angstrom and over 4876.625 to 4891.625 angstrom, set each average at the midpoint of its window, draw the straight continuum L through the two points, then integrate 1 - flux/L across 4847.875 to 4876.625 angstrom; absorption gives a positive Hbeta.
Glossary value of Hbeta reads 1.2 angstrom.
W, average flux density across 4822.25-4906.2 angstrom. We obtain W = 20.4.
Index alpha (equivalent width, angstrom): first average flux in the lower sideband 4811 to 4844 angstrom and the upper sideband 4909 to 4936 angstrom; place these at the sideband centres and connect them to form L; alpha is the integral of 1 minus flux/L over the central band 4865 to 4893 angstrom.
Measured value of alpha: 0.9 angstrom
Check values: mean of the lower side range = 21.1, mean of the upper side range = 20.2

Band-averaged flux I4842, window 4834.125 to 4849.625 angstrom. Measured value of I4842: 21.9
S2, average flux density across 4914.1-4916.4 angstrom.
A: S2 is 20.3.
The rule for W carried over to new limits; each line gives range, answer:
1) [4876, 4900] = 20.2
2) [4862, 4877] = 20.1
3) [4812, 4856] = 21.2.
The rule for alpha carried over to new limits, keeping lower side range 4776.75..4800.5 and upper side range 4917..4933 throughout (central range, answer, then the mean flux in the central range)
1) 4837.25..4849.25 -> -0.72 angstrom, 21.8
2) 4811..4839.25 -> -0.48 angstrom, 21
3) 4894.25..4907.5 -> -0.47 angstrom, 21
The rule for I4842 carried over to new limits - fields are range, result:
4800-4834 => 20.7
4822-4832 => 20.1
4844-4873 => 19.7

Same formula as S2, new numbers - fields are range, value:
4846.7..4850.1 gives 21.6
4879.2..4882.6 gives 20.7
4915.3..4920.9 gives 19.5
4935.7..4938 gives 17.1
